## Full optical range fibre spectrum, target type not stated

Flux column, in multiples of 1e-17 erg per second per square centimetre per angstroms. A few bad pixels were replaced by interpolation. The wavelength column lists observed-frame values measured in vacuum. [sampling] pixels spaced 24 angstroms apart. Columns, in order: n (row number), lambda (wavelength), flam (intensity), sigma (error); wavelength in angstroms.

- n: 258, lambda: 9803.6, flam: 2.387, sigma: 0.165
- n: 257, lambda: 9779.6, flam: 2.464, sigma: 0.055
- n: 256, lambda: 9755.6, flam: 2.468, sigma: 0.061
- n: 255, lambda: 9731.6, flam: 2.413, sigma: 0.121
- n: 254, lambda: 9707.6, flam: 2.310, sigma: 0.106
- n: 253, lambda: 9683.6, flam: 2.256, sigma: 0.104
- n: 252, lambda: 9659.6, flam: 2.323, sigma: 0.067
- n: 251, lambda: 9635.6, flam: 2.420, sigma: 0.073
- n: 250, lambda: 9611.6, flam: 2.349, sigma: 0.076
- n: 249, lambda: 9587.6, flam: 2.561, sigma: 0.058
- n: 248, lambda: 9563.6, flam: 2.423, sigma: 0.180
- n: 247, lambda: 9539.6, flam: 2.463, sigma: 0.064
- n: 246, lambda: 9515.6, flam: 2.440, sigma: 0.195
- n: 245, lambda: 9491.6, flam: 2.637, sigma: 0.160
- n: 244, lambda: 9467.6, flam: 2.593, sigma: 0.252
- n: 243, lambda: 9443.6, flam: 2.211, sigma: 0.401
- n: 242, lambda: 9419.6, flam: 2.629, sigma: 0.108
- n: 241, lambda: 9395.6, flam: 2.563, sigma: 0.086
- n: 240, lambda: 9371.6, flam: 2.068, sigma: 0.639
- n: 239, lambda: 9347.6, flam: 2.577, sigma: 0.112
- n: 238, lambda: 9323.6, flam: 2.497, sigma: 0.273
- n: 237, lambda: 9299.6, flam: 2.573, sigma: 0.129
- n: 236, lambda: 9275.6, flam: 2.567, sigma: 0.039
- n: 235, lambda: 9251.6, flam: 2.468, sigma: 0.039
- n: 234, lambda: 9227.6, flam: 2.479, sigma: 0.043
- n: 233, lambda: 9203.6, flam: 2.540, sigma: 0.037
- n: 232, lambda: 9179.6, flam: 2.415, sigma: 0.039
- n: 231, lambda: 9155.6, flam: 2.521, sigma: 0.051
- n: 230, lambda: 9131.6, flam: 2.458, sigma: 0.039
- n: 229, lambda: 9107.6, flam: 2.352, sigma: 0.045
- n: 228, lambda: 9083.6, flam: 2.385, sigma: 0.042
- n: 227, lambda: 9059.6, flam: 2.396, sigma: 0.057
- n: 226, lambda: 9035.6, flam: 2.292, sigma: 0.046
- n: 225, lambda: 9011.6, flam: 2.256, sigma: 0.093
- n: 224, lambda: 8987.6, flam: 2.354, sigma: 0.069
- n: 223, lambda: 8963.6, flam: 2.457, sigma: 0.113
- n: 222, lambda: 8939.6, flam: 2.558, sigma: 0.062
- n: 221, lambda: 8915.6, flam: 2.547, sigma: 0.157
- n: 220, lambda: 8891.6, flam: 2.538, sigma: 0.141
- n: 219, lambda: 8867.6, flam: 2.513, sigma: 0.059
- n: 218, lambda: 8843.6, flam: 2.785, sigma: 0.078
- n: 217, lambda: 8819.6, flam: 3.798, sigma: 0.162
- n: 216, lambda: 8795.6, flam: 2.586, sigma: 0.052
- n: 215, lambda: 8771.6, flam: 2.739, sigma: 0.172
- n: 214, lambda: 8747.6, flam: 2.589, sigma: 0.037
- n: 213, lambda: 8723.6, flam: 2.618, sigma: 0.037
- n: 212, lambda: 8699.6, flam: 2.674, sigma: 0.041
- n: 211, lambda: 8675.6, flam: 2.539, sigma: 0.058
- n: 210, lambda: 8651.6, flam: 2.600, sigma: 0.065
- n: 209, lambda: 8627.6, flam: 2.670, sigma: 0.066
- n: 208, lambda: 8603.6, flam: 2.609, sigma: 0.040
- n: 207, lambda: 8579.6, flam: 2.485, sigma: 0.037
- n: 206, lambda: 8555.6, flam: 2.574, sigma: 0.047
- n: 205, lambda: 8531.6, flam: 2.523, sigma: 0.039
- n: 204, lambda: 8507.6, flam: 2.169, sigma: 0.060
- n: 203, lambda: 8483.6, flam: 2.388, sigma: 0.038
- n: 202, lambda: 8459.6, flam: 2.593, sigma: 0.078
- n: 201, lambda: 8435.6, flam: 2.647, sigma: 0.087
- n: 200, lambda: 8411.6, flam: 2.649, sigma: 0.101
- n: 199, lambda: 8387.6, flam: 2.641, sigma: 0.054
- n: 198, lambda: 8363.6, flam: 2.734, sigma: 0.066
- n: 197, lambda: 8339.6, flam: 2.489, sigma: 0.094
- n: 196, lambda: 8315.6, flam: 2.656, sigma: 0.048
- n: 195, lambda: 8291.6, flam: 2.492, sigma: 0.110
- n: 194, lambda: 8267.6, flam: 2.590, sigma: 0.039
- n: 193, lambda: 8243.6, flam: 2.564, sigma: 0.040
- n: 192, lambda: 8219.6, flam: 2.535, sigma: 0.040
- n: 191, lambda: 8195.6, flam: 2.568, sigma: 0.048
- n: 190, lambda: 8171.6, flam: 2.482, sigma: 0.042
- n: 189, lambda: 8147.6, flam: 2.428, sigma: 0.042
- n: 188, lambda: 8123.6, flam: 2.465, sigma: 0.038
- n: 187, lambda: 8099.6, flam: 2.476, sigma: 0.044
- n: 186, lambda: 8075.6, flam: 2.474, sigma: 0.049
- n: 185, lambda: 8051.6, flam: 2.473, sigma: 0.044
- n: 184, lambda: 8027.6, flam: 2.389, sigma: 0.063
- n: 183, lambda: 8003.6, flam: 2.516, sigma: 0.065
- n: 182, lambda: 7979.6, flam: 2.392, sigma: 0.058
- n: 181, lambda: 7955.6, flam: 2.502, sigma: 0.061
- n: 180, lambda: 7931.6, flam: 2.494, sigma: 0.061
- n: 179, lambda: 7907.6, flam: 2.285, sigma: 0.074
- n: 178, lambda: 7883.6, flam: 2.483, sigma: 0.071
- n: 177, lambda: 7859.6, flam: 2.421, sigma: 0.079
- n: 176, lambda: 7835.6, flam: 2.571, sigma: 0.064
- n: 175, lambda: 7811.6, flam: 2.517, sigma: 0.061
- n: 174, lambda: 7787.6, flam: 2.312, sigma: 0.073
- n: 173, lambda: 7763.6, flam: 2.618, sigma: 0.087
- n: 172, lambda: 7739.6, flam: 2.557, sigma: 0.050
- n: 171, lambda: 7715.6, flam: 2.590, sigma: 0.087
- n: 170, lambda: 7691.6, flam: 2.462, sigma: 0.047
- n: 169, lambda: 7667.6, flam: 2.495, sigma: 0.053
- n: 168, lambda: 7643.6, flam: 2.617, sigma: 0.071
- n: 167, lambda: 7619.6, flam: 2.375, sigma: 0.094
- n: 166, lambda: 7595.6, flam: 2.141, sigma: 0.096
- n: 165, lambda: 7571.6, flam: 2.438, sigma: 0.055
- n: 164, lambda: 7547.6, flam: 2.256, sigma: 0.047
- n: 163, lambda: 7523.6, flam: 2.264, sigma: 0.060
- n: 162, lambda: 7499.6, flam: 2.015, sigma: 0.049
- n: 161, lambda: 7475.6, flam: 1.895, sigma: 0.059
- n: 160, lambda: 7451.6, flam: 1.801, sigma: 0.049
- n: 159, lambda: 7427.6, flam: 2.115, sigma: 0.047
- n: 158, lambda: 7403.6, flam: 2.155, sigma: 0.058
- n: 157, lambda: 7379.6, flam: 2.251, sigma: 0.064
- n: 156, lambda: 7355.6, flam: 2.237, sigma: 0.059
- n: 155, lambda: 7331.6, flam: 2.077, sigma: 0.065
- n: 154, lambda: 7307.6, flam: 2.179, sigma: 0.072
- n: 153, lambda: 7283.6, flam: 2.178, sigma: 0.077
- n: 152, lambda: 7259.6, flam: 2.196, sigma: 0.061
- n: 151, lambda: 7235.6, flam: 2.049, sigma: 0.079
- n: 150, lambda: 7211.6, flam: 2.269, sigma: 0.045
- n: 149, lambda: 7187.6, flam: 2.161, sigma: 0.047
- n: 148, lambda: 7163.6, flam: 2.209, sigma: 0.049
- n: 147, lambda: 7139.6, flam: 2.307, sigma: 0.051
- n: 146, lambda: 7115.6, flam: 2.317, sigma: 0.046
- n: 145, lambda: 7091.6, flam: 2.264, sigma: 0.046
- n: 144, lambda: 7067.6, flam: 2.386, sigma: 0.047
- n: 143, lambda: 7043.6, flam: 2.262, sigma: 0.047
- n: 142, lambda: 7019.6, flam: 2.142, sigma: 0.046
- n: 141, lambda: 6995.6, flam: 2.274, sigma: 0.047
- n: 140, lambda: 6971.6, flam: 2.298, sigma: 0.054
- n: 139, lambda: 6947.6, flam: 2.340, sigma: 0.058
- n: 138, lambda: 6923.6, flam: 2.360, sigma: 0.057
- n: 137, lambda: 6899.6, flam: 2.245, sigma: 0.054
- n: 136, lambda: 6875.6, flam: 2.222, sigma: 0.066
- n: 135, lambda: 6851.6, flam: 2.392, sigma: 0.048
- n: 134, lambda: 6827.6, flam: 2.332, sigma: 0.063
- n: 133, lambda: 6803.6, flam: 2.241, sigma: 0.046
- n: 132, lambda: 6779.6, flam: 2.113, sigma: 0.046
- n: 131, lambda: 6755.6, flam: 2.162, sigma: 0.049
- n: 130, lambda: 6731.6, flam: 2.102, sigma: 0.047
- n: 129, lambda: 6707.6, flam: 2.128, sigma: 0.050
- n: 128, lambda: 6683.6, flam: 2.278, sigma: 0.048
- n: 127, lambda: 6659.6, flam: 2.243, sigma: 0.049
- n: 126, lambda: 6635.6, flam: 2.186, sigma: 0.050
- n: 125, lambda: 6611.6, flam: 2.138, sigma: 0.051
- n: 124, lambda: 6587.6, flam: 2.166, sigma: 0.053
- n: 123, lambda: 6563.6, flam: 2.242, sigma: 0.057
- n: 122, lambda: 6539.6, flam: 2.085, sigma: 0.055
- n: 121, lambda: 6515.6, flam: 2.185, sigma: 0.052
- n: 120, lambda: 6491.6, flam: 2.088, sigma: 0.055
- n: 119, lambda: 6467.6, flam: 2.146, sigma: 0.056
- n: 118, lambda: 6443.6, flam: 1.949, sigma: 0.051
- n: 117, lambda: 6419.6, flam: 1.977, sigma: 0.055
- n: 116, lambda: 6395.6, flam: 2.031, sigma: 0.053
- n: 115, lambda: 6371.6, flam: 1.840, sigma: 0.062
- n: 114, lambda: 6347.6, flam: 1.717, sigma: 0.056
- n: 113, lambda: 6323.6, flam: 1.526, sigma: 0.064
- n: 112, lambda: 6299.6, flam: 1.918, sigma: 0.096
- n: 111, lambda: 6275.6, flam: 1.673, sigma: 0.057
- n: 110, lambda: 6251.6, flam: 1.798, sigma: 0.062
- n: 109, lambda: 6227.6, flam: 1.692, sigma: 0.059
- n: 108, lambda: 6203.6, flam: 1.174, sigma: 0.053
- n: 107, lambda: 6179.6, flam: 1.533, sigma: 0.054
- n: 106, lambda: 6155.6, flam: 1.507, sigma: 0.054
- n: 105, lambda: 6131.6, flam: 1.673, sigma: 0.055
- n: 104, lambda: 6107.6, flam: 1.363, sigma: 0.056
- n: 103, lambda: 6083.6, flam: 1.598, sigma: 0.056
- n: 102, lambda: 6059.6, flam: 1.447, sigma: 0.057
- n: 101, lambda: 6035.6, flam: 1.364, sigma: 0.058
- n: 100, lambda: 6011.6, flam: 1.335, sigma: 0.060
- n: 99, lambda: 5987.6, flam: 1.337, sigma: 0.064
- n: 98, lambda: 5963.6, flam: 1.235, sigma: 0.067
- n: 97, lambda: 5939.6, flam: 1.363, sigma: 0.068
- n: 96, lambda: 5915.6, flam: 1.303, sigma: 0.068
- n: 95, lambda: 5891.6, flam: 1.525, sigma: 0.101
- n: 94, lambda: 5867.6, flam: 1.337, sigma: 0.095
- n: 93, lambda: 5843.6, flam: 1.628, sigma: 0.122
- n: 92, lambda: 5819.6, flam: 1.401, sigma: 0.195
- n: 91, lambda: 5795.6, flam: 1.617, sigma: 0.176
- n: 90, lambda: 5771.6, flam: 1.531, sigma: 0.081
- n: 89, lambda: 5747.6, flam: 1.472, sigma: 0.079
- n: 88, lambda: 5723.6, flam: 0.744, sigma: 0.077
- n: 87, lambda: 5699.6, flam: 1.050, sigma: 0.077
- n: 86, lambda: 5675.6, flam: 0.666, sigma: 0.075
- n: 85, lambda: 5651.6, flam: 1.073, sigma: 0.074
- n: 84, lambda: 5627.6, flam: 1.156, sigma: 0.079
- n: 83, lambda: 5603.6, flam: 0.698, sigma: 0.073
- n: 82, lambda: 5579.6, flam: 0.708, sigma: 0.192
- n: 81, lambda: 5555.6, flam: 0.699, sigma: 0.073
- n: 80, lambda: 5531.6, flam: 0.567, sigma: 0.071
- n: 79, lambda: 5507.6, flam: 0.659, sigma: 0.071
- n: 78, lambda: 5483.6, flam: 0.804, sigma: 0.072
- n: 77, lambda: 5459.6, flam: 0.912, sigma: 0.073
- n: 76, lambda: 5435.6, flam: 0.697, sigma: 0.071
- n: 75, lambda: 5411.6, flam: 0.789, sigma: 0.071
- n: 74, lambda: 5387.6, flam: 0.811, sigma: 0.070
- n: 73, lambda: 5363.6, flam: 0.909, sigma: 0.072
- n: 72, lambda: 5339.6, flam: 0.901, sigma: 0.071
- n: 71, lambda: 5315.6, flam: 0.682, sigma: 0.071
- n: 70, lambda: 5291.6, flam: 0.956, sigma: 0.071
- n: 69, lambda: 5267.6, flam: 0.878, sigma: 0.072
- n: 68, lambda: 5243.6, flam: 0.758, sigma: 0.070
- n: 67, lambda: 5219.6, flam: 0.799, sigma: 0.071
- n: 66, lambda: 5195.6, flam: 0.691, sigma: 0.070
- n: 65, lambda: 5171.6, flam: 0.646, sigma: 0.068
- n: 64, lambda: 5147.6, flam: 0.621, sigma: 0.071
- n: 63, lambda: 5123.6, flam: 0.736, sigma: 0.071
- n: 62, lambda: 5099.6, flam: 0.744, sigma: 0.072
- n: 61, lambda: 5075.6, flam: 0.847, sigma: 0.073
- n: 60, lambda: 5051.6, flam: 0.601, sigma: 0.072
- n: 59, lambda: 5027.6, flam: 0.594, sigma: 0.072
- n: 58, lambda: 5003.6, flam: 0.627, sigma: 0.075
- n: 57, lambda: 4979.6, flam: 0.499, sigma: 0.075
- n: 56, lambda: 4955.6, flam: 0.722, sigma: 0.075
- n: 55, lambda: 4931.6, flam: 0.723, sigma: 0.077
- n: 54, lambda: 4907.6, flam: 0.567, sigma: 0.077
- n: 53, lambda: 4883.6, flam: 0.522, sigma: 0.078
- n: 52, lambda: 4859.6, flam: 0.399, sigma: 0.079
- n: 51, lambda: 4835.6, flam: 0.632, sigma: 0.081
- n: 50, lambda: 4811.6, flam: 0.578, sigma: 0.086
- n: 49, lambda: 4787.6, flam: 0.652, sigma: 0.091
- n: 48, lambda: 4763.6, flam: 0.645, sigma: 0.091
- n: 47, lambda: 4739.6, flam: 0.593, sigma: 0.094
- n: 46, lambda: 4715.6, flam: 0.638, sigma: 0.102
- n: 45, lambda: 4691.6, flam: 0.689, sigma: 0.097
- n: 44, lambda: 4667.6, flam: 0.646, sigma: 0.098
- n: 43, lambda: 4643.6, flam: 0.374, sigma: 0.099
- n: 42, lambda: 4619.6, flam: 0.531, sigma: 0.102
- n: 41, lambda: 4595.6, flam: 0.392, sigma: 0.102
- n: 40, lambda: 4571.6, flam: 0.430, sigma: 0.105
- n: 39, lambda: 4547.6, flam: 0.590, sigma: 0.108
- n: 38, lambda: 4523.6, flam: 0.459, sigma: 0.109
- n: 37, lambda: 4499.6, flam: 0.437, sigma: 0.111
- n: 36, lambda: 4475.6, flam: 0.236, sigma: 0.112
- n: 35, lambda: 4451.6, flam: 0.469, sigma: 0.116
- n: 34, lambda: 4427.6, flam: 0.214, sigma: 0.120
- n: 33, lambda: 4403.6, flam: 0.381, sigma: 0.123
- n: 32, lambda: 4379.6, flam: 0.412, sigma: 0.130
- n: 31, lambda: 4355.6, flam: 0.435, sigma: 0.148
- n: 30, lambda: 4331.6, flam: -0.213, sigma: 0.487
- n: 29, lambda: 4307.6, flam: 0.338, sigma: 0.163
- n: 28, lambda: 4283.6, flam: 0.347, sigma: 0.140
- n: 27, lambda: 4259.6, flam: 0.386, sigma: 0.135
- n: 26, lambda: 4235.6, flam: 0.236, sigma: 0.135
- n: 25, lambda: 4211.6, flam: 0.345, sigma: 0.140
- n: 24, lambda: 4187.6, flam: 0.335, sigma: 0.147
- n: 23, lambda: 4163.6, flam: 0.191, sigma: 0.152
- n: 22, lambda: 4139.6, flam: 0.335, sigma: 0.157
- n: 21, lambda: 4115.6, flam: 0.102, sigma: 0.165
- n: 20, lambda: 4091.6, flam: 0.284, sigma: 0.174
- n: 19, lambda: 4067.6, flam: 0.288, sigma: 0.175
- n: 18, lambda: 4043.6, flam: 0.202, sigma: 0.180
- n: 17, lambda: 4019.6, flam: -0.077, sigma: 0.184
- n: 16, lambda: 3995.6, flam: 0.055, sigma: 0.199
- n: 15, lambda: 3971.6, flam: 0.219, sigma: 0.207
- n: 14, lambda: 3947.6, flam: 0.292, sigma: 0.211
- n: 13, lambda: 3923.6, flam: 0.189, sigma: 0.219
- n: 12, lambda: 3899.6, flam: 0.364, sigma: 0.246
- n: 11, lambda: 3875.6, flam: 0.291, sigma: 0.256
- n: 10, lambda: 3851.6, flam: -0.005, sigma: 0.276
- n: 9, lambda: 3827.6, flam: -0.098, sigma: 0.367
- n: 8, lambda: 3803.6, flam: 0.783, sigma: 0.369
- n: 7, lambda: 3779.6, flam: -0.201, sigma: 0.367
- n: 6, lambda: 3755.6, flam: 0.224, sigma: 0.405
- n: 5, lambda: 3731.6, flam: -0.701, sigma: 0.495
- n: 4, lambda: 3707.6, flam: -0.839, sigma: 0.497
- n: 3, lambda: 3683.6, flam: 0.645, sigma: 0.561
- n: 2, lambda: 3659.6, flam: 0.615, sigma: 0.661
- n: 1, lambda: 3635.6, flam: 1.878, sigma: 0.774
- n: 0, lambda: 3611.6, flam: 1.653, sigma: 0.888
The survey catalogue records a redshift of 0.442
